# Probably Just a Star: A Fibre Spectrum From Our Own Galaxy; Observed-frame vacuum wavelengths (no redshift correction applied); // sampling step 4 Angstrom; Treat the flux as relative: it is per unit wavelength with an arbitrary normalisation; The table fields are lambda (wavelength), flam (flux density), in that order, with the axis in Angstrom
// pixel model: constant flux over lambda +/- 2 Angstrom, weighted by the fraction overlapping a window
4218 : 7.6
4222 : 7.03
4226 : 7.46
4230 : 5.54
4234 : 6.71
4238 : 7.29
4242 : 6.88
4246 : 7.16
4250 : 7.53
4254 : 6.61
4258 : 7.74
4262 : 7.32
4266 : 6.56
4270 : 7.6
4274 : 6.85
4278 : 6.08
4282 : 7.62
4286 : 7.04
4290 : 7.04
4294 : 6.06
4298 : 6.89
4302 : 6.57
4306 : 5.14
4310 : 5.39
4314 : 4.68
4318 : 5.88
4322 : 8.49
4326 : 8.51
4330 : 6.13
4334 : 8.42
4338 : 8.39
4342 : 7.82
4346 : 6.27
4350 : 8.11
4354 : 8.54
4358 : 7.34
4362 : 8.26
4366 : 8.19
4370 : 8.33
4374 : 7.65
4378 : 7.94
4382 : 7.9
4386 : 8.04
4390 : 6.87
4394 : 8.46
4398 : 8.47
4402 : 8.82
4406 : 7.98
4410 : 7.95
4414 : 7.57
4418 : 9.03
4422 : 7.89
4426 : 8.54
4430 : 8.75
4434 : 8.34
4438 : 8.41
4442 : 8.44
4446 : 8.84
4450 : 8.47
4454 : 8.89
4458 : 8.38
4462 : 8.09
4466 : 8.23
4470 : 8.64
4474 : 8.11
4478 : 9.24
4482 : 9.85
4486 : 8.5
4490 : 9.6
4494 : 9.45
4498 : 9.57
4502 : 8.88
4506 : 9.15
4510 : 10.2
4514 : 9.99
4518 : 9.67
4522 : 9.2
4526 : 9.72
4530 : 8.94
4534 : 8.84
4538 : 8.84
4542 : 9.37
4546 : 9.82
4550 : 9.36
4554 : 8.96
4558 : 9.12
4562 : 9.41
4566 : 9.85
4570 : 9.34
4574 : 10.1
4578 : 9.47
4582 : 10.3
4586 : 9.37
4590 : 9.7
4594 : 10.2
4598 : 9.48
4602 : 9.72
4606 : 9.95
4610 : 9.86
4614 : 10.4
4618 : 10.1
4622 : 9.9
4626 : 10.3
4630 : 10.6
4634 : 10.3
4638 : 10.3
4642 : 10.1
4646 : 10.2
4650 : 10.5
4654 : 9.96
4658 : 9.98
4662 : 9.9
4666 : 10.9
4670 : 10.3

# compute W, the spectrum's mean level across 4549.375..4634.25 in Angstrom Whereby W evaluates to 9.81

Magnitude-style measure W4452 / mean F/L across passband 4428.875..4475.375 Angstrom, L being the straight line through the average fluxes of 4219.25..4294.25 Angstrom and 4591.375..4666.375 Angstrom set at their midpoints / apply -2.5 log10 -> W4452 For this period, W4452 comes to 0.020 mag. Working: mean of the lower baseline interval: 6.98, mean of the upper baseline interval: 10.1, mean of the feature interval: 8.47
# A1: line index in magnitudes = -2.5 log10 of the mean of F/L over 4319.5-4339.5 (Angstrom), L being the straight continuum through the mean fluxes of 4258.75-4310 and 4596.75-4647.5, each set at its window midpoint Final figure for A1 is -0.11 mag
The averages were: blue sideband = 6.7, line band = 7.93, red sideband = 10.1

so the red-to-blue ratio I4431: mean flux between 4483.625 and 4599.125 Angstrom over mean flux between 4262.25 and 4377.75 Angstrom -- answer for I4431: 1.3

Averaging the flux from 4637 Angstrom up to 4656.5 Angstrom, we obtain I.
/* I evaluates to 10.2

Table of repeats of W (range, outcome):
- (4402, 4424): 8.15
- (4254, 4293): 7.04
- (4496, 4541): 9.36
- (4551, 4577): 9.46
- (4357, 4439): 8.14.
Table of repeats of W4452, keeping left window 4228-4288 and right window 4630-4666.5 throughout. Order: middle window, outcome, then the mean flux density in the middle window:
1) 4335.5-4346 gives -0.016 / 7.77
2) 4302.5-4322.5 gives 0.274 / 5.77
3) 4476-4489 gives -0.046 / 9.23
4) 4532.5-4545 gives 0.027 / 9.09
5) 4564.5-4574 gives -0.013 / 9.69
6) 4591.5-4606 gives 0.000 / 9.82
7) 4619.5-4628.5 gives -0.011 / 10.1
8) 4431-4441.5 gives 0.005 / 8.42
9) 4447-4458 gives -0.006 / 8.64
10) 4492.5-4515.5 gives -0.059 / 9.53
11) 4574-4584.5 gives -0.028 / 9.9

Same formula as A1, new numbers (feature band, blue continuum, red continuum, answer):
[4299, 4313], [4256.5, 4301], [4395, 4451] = 0.26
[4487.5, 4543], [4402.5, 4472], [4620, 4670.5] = -0.04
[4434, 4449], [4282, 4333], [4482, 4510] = 0.00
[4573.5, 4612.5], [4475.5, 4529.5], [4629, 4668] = 0.02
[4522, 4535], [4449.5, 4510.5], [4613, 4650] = 0.02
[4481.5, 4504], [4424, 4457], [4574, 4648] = -0.03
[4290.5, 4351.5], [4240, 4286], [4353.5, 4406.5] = 0.11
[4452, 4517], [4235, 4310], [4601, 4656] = -0.03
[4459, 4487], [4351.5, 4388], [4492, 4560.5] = 0.03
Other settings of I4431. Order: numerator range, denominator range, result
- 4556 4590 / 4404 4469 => 1.15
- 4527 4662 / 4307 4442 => 1.26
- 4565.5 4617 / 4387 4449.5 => 1.19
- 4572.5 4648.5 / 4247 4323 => 1.50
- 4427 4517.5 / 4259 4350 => 1.29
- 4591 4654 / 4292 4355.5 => 1.46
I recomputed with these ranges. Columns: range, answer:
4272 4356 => 6.95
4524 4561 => 9.22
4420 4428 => 8.21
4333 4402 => 7.96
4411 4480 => 8.45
